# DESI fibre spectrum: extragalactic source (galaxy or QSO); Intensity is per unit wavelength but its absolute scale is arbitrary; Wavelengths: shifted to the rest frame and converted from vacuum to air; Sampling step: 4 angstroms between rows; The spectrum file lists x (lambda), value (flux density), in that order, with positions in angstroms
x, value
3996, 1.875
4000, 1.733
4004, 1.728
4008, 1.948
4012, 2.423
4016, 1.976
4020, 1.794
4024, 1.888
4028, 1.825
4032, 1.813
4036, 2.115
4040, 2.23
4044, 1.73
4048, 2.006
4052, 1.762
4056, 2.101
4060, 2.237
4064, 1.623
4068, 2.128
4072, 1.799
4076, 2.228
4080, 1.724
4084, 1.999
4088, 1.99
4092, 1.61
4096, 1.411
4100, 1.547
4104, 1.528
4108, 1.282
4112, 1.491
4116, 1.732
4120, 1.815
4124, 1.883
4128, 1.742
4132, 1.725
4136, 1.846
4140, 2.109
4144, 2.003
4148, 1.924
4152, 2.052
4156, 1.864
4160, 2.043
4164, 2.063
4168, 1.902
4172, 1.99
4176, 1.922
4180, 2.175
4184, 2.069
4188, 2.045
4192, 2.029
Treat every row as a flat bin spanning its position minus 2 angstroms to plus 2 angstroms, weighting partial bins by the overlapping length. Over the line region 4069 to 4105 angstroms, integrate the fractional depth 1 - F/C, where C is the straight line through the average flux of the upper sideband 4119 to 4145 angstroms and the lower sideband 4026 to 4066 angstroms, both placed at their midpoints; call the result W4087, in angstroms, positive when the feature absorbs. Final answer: 2.5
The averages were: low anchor 1.94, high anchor 1.87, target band 1.78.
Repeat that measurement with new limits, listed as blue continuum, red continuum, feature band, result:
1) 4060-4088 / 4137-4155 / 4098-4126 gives 5.2 angstroms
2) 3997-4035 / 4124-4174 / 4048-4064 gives -0.5 angstroms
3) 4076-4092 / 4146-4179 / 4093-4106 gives 2.8 angstroms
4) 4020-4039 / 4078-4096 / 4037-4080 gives -2.9 angstroms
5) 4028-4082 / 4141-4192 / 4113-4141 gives 2.5 angstroms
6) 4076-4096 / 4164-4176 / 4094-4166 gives 4.6 angstroms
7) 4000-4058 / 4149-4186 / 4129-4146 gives 0.7 angstroms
